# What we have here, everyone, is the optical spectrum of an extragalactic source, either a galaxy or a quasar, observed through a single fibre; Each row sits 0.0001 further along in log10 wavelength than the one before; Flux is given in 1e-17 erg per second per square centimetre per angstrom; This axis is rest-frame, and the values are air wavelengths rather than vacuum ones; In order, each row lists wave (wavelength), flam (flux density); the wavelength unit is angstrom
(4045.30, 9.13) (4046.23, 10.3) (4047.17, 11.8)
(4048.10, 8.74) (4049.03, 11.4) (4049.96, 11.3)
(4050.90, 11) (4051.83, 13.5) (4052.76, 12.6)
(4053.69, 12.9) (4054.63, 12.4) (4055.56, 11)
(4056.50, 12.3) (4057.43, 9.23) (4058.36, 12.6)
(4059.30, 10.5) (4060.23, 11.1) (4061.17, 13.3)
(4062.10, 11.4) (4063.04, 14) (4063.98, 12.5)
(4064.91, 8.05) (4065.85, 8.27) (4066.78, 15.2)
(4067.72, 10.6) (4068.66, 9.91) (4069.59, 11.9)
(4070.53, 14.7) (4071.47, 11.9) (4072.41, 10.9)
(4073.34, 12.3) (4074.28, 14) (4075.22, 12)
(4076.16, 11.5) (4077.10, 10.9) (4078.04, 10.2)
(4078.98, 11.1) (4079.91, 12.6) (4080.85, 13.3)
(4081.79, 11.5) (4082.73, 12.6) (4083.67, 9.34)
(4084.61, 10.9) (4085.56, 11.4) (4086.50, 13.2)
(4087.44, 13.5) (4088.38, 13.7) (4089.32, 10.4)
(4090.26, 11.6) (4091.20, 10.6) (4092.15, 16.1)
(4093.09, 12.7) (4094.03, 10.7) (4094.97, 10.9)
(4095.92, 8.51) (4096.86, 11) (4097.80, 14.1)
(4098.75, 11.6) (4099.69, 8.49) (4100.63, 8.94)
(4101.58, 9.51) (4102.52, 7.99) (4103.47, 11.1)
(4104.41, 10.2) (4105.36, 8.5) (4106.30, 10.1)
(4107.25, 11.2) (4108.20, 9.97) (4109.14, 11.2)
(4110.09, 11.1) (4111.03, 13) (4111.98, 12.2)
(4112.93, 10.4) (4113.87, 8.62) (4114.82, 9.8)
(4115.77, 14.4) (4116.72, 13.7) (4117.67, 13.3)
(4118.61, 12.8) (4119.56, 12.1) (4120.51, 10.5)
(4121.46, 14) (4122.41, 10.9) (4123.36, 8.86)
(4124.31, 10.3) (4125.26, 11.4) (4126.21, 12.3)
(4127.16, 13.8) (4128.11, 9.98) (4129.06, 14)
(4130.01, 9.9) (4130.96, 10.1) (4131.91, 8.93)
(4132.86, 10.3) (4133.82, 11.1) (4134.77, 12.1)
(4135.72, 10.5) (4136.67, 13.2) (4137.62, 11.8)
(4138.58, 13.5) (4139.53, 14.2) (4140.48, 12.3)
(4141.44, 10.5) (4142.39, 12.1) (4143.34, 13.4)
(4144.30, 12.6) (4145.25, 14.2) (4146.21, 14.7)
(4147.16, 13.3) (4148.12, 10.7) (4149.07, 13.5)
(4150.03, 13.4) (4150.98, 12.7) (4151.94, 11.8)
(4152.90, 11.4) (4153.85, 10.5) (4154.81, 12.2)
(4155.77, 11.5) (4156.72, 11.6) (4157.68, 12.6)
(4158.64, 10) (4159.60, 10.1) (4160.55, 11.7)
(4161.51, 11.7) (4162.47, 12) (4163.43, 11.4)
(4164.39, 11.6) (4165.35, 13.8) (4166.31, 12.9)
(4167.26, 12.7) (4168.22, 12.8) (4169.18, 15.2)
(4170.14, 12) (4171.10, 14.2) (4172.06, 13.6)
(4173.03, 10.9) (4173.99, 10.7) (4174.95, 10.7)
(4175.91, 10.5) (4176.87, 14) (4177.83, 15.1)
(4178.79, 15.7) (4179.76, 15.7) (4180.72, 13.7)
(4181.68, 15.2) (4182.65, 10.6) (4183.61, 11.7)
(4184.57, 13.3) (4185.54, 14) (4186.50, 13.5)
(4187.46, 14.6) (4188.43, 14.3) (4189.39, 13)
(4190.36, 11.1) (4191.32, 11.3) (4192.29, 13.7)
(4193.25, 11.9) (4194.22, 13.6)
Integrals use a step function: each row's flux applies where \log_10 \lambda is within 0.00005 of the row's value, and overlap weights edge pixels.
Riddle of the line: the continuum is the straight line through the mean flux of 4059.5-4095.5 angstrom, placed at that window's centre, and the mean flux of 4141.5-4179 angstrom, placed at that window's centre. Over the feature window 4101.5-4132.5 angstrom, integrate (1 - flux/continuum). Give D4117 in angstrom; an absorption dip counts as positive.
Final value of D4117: 2.6 angstrom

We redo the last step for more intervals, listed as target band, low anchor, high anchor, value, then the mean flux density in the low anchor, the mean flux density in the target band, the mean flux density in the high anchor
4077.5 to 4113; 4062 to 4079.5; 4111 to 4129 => 1.5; 11.7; 11.2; 11.7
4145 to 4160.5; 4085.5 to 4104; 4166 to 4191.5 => 0.5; 11.3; 12.1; 13.1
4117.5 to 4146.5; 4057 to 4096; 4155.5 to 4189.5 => 1.0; 11.7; 11.9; 12.7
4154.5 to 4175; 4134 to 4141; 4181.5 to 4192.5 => 1.0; 12.4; 12.1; 12.9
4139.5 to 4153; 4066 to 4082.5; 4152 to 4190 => -0.3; 12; 12.7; 12.6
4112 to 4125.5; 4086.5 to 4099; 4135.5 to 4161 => 0.7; 12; 11.5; 12.2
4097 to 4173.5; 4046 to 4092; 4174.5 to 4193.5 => 5.2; 11.7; 11.7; 13.2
